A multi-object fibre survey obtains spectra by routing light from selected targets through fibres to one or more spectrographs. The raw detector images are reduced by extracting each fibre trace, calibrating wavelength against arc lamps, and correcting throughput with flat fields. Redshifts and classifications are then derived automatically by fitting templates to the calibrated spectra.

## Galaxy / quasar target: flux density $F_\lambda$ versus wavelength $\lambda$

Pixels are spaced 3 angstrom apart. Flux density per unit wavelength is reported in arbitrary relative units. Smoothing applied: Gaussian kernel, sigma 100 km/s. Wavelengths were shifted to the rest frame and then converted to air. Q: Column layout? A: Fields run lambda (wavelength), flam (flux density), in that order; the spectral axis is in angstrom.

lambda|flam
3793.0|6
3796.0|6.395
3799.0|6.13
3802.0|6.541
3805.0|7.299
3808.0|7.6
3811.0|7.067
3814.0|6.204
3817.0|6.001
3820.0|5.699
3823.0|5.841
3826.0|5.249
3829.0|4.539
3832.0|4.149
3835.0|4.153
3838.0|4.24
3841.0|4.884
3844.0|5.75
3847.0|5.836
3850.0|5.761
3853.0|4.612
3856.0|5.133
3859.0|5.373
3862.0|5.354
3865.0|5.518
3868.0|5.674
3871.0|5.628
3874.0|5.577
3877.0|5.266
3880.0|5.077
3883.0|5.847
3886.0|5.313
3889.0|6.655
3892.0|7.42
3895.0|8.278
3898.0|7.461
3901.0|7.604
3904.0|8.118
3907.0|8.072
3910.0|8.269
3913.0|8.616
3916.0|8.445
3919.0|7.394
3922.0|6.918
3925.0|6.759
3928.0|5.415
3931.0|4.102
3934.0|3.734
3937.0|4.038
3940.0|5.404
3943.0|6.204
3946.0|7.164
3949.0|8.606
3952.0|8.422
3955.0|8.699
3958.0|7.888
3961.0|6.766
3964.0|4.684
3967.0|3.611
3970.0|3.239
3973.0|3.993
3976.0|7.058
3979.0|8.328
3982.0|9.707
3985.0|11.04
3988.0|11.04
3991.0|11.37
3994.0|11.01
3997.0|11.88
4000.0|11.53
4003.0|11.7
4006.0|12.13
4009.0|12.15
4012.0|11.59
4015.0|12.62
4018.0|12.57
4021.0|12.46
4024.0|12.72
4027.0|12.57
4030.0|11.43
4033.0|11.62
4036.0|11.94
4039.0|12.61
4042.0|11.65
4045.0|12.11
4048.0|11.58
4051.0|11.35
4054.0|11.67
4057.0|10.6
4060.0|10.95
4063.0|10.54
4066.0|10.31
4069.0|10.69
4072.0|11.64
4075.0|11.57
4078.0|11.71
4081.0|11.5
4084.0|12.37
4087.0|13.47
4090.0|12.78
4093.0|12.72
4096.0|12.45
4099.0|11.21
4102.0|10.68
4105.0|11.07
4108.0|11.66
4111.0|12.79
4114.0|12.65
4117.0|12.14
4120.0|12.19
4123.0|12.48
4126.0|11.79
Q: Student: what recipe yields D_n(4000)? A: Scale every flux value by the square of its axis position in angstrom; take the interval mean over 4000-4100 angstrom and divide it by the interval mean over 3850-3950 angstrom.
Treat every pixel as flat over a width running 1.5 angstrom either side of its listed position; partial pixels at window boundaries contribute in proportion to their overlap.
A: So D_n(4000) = 2.0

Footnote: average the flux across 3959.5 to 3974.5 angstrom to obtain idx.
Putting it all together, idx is 4.46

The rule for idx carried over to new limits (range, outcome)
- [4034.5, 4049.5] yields 12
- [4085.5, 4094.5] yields 13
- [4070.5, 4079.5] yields 11.6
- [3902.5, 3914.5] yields 8.27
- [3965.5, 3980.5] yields 5.25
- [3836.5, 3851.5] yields 5.29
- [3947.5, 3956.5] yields 8.58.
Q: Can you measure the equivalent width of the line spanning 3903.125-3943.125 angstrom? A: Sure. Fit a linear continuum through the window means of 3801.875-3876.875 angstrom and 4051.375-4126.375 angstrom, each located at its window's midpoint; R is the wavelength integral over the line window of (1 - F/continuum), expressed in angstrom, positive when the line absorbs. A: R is 5.5 angstrom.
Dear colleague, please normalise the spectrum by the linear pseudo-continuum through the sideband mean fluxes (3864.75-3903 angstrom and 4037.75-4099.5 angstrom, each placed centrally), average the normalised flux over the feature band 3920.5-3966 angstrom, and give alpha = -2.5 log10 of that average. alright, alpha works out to 0.27 mag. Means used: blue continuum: 6.3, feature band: 6.29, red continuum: 11.7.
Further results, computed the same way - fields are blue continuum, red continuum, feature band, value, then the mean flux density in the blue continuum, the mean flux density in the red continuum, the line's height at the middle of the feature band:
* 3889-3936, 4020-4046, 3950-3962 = 0.11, 7.06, 12.1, 8.89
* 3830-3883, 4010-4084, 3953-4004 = 0.13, 5.19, 11.7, 9.35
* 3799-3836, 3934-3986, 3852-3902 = 0.04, 5.9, 6.63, 6.2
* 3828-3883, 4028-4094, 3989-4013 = -0.19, 5.16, 11.7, 9.77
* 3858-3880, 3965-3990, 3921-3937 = 0.23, 5.46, 7.28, 6.47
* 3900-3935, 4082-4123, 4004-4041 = -0.22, 6.99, 12.2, 9.93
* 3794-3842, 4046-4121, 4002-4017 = -0.20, 5.76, 11.7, 10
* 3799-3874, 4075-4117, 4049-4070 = 0.03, 5.6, 12.1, 11.2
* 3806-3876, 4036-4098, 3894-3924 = -0.08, 5.48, 11.7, 7.36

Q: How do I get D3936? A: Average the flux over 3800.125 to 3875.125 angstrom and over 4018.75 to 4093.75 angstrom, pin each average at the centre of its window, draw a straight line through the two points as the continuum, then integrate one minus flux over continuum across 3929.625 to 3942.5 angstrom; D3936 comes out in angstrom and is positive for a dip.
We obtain 6.02 angstrom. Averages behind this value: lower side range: 5.59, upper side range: 11.8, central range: 4.47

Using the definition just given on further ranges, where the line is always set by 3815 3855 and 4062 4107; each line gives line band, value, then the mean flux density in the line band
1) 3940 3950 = 1.3 angstrom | 6.97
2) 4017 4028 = -2.8 angstrom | 12.6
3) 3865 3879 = 1.3 angstrom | 5.52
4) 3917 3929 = 1.1 angstrom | 6.75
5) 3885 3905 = -1.7 angstrom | 7.29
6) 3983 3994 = -2.3 angstrom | 11.1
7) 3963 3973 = 5.6 angstrom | 3.82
